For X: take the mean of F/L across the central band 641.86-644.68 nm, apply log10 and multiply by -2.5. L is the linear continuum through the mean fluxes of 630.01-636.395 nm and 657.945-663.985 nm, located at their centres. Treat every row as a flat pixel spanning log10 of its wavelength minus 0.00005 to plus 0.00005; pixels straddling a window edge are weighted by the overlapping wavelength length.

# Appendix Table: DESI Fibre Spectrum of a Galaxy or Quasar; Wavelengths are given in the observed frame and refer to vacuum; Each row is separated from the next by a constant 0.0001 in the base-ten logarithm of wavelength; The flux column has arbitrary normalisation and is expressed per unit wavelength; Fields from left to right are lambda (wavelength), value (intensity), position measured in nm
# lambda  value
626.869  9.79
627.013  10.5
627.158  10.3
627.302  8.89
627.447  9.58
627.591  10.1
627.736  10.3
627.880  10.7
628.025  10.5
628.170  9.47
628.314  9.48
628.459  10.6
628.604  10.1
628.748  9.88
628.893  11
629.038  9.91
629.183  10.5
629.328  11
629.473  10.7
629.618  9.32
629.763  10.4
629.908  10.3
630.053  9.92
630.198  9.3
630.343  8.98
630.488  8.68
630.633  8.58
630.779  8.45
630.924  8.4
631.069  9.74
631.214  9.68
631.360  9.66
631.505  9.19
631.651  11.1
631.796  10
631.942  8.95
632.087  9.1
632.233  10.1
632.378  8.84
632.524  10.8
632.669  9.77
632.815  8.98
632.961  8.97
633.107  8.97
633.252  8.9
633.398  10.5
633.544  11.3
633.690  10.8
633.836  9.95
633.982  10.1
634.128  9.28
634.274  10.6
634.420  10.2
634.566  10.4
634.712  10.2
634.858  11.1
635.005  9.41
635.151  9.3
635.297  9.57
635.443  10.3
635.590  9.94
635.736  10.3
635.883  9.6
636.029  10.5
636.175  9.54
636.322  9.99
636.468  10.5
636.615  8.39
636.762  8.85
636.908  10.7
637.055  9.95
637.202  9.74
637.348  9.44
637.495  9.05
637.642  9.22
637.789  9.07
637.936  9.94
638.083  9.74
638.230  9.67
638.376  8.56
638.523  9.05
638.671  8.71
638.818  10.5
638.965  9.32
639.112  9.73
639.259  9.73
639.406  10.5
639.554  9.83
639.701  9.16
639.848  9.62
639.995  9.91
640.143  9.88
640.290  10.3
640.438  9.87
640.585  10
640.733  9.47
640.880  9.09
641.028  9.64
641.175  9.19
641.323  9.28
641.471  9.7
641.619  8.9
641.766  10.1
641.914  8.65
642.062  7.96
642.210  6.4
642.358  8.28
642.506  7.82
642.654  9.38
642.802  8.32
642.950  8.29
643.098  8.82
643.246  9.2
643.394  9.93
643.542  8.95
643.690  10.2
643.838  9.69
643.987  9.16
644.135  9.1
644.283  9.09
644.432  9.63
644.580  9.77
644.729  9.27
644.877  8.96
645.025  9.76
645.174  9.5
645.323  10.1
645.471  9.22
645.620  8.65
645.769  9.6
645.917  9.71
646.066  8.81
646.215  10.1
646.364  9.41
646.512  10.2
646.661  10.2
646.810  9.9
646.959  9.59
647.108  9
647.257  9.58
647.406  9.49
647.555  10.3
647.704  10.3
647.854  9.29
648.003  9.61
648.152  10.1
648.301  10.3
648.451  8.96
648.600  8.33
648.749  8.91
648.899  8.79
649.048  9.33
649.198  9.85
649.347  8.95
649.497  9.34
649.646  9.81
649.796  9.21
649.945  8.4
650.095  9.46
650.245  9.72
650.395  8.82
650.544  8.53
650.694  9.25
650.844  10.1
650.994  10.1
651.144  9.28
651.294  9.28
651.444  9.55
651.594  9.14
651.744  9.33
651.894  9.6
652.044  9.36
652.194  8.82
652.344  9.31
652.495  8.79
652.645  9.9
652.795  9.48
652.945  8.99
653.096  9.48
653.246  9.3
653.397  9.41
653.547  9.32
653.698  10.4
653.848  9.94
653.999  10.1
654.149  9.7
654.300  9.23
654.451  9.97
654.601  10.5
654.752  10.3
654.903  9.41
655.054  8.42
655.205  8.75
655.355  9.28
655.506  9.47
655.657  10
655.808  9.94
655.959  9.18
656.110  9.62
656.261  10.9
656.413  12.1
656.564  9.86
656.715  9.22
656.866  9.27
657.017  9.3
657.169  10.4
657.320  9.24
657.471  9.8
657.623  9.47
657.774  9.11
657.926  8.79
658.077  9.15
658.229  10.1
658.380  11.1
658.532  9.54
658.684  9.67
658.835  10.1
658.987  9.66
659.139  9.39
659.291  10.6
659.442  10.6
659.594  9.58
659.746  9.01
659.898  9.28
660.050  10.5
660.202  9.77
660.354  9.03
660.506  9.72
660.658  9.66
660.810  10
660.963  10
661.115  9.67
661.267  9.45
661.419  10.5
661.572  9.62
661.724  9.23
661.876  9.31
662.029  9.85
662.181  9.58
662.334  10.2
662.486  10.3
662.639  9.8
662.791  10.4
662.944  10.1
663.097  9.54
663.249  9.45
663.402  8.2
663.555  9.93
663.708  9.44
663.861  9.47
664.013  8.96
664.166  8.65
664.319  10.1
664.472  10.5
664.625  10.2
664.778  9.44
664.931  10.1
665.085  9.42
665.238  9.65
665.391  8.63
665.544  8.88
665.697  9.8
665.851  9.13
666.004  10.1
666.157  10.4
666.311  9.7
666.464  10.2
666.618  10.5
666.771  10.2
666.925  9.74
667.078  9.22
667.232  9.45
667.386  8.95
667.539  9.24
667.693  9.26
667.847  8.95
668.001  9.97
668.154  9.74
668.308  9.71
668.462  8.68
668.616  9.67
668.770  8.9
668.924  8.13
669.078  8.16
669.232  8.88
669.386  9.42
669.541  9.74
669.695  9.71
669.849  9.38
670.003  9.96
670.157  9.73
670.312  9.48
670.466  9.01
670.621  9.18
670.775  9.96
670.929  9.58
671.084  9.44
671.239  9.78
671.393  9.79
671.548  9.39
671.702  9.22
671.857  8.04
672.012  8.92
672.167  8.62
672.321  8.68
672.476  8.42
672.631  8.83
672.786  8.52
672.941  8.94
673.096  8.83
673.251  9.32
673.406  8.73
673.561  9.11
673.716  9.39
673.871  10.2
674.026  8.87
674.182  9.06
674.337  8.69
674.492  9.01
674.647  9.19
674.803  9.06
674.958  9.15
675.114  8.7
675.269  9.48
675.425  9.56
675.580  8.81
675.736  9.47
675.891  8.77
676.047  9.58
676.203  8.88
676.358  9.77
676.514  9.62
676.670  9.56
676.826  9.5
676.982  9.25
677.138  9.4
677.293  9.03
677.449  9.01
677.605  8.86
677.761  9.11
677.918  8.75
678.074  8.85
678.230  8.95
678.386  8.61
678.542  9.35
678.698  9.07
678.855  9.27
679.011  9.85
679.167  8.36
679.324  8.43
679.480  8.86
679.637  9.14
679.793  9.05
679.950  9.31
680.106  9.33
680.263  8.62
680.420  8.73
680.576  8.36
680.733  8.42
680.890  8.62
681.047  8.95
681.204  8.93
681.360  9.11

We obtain 0.10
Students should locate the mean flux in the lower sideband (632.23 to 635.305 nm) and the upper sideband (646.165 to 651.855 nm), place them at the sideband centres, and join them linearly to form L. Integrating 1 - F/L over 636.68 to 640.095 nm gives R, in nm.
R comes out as 0.08 nm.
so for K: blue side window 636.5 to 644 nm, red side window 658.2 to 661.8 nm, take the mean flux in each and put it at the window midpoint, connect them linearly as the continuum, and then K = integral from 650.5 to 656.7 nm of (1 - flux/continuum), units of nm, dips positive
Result 0.04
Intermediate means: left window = 9.32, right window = 9.82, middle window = 9.6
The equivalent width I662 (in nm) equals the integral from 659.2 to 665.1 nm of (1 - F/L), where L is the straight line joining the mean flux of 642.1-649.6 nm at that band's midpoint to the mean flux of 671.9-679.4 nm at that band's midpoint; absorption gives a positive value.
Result -0.35 nm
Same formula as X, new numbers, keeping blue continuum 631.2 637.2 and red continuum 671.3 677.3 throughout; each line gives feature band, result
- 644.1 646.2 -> 0.03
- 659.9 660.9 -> -0.04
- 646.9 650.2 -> 0.02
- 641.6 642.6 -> 0.17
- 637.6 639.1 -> 0.04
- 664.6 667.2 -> -0.05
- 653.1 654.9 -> -0.03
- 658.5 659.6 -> -0.06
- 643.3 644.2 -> 0.02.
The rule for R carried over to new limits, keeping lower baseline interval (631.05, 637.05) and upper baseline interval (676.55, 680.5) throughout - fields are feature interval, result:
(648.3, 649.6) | 0.06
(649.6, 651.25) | 0.04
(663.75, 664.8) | -0.03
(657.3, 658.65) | -0.03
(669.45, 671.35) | -0.08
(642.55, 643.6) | 0.08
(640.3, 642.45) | 0.15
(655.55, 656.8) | -0.08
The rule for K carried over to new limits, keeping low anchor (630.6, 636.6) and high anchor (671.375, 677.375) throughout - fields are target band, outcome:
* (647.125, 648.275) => -0.029 nm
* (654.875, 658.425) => -0.094 nm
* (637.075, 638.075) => 0.027 nm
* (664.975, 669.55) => -0.093 nm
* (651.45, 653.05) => 0.032 nm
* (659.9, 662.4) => -0.110 nm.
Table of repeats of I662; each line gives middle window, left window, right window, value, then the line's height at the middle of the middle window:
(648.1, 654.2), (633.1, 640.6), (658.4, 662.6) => 0.26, 9.8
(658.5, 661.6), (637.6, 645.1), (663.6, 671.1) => -0.12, 9.43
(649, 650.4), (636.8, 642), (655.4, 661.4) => 0.05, 9.68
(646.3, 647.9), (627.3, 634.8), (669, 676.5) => -0.03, 9.59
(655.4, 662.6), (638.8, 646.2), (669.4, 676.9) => -0.40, 9.27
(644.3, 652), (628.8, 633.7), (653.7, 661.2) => 0.22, 9.74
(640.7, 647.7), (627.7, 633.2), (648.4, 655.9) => 0.18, 9.52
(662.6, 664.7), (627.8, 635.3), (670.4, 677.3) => -0.07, 9.33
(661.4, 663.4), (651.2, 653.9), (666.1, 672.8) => -0.08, 9.36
